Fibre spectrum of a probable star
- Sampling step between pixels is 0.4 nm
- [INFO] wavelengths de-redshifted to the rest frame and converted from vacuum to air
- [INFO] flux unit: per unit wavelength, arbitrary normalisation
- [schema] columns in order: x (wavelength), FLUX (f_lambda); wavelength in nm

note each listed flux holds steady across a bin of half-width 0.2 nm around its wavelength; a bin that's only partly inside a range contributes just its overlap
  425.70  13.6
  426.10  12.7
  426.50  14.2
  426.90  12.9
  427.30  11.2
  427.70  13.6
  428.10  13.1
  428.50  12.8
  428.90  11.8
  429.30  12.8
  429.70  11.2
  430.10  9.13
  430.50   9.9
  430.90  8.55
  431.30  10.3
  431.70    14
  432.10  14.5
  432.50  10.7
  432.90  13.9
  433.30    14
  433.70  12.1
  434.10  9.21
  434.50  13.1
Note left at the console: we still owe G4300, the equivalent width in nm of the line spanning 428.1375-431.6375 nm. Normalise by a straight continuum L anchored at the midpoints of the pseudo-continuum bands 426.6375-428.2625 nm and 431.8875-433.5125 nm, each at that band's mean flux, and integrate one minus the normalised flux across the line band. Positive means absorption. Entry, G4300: 0.523 nm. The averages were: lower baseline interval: 12.7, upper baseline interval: 13.3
